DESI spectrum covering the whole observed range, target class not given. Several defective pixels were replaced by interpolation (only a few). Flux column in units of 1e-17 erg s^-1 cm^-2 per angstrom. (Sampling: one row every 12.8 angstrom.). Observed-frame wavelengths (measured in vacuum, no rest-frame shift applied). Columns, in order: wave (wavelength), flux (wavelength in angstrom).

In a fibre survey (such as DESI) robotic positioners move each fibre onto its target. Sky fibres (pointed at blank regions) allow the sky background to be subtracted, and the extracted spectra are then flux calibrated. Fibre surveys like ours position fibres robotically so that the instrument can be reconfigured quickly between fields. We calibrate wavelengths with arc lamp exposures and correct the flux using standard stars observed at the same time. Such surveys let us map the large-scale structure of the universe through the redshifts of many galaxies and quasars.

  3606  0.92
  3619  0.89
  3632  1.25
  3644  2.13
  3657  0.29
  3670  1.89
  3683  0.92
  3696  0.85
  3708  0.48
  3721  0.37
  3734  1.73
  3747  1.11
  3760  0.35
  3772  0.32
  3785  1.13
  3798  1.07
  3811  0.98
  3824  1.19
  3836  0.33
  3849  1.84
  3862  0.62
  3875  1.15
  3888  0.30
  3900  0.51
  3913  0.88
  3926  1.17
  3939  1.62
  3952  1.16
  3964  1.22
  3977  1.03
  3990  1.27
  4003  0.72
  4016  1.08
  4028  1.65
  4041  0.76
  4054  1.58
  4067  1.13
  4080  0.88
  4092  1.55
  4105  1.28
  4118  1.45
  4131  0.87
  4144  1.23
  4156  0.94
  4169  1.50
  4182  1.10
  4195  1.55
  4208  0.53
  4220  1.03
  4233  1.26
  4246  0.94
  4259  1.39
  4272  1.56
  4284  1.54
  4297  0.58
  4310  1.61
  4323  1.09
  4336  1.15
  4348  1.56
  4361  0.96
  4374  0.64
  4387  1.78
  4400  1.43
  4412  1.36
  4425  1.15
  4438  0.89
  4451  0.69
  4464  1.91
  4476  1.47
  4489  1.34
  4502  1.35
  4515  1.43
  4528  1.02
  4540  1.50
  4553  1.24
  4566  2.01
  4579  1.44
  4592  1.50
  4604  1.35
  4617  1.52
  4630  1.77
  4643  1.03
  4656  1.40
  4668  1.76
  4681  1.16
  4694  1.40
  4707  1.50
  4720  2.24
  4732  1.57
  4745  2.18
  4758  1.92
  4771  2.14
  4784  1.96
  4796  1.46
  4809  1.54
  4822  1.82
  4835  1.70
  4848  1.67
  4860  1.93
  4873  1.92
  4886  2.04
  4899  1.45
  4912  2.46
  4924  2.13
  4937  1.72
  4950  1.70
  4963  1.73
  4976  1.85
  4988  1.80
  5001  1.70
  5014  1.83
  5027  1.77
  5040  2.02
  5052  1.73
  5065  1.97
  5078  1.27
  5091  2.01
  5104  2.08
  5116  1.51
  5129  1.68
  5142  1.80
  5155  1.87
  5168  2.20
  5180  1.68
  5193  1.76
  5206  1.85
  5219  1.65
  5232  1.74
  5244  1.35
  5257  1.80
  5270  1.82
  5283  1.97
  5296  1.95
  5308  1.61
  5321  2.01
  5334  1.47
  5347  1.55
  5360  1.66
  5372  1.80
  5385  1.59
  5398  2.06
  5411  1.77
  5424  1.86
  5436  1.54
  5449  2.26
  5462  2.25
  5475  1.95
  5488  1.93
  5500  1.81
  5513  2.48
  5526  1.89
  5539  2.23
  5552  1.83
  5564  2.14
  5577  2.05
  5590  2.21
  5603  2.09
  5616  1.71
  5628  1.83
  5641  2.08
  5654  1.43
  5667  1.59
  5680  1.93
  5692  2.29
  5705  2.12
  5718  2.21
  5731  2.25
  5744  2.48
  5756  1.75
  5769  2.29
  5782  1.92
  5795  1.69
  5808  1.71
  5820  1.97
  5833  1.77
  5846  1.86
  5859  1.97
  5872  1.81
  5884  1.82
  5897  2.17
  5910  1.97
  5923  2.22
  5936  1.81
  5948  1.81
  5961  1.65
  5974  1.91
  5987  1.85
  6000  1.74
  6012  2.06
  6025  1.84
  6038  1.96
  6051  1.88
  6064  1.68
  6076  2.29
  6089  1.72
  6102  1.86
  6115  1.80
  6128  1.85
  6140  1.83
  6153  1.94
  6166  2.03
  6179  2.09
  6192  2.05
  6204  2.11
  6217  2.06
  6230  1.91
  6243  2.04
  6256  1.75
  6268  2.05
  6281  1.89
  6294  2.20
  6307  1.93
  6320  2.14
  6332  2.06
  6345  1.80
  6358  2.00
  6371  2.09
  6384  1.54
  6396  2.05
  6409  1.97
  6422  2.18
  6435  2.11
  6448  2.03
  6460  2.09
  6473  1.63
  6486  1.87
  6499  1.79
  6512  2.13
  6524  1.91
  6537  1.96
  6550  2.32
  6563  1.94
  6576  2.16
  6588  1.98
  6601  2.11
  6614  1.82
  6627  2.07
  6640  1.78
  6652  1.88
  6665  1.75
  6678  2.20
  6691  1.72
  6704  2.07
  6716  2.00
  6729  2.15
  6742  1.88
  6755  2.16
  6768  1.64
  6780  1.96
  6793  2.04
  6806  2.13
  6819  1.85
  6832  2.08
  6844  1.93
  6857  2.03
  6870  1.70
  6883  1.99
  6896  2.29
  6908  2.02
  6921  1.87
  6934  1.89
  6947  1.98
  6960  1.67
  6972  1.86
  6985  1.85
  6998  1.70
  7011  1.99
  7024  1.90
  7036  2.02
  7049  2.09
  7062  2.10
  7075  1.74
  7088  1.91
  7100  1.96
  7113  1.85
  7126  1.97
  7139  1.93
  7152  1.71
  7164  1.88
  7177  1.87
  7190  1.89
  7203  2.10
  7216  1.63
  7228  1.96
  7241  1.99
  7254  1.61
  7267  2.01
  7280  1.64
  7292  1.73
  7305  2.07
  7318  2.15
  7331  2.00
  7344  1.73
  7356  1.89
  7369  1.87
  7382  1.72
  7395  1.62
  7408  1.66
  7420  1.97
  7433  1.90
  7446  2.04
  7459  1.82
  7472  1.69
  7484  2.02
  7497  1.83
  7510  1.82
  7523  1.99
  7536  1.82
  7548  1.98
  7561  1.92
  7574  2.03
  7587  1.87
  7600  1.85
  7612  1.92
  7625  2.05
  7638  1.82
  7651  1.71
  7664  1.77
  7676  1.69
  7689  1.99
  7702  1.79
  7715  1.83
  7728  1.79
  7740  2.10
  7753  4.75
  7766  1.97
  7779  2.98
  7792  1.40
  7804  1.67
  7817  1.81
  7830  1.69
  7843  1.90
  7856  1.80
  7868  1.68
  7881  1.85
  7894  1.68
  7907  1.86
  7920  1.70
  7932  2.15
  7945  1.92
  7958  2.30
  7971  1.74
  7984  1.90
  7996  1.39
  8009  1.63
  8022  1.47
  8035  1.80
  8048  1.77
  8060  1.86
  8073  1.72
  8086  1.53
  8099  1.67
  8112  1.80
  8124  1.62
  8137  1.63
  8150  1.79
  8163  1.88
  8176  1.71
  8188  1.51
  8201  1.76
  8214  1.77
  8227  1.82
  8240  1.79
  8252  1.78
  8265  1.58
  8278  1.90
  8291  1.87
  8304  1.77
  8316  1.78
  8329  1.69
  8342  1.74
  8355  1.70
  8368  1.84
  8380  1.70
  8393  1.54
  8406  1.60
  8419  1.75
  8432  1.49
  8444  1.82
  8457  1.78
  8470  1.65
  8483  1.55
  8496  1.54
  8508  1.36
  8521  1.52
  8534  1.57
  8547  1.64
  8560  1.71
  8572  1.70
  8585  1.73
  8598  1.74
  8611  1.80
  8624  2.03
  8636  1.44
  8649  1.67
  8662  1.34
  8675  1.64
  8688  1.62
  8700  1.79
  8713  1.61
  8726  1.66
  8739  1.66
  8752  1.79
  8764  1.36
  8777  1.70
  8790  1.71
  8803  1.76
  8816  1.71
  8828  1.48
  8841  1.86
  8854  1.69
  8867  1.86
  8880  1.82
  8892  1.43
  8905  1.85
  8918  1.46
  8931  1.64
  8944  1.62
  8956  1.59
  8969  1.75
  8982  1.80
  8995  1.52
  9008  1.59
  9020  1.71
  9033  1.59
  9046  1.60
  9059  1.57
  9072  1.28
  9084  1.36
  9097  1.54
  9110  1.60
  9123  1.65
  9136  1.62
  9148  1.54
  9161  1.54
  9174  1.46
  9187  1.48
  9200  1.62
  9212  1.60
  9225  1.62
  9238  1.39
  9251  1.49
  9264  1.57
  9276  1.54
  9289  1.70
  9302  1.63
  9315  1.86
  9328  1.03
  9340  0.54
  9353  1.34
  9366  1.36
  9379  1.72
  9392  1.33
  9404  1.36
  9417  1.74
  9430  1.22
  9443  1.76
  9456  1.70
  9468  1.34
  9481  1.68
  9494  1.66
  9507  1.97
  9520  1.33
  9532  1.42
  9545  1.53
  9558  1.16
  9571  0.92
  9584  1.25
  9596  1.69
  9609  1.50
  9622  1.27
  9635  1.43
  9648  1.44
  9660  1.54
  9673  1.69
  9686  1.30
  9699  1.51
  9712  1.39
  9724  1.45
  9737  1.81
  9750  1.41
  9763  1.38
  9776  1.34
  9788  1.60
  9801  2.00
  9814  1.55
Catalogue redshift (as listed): 0.18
